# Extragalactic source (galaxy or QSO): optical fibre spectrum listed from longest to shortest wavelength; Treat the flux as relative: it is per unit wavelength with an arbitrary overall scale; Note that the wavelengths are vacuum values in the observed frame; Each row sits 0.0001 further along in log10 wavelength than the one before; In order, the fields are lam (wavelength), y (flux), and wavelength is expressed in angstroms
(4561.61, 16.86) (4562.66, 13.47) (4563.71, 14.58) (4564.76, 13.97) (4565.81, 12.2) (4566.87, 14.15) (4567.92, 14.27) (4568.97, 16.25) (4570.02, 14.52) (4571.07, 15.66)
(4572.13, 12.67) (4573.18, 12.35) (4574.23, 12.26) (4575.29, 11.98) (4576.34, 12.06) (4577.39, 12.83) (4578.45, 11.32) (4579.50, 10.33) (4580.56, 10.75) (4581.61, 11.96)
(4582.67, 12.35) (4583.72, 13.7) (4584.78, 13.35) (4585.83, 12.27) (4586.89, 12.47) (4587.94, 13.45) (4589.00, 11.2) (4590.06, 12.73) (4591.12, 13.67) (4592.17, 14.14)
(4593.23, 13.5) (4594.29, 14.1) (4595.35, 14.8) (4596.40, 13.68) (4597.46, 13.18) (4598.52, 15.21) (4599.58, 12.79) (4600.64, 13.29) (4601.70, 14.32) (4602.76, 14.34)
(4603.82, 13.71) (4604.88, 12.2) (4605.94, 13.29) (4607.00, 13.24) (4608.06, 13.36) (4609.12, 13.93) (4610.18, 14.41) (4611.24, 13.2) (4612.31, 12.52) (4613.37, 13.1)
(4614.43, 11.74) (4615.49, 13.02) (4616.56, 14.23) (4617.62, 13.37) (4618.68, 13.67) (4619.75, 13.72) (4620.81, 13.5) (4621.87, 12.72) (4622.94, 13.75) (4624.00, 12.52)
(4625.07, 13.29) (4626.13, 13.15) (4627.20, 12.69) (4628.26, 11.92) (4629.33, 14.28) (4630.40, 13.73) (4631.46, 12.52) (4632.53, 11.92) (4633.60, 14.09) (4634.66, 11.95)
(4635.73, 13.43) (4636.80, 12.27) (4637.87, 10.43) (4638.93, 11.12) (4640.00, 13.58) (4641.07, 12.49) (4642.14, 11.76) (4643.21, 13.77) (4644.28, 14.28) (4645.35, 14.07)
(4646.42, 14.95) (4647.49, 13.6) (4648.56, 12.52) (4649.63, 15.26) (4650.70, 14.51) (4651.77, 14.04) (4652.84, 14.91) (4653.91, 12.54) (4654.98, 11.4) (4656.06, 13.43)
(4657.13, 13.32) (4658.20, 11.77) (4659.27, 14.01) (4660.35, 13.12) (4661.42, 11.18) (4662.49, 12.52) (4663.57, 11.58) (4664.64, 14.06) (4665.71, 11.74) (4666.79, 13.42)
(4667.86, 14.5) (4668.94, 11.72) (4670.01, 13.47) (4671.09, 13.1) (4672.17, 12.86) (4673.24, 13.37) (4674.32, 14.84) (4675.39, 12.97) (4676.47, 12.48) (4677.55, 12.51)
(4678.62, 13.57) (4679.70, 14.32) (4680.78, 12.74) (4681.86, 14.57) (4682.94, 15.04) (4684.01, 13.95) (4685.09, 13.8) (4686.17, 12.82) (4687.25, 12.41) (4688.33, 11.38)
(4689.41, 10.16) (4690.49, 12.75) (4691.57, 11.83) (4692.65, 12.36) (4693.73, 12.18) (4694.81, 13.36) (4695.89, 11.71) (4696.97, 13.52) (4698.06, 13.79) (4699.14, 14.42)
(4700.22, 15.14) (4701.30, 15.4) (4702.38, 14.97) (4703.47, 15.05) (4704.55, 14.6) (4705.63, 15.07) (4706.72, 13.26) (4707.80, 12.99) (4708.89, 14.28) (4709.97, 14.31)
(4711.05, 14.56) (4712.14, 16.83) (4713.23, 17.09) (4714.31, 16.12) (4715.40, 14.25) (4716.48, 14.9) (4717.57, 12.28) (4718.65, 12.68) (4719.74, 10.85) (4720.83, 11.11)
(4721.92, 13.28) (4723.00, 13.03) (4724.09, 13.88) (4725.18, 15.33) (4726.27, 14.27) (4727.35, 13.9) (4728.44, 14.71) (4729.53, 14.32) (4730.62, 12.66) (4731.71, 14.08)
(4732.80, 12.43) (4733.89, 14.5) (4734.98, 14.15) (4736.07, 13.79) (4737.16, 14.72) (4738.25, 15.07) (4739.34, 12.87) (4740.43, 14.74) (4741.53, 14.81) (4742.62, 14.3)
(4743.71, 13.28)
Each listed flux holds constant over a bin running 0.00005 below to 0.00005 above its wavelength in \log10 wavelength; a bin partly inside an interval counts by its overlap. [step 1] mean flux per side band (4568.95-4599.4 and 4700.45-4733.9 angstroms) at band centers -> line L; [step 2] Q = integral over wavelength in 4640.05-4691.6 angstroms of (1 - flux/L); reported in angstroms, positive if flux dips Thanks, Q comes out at 1.9 angstroms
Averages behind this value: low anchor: 13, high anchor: 14.1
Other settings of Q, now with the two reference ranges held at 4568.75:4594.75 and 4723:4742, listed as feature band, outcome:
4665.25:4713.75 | 0.5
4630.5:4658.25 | 0.5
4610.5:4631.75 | 0.0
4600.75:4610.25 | -0.4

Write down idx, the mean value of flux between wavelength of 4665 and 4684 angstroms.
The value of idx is 13.4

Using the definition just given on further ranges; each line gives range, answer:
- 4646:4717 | 13.6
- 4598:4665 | 13.2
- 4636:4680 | 13.1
